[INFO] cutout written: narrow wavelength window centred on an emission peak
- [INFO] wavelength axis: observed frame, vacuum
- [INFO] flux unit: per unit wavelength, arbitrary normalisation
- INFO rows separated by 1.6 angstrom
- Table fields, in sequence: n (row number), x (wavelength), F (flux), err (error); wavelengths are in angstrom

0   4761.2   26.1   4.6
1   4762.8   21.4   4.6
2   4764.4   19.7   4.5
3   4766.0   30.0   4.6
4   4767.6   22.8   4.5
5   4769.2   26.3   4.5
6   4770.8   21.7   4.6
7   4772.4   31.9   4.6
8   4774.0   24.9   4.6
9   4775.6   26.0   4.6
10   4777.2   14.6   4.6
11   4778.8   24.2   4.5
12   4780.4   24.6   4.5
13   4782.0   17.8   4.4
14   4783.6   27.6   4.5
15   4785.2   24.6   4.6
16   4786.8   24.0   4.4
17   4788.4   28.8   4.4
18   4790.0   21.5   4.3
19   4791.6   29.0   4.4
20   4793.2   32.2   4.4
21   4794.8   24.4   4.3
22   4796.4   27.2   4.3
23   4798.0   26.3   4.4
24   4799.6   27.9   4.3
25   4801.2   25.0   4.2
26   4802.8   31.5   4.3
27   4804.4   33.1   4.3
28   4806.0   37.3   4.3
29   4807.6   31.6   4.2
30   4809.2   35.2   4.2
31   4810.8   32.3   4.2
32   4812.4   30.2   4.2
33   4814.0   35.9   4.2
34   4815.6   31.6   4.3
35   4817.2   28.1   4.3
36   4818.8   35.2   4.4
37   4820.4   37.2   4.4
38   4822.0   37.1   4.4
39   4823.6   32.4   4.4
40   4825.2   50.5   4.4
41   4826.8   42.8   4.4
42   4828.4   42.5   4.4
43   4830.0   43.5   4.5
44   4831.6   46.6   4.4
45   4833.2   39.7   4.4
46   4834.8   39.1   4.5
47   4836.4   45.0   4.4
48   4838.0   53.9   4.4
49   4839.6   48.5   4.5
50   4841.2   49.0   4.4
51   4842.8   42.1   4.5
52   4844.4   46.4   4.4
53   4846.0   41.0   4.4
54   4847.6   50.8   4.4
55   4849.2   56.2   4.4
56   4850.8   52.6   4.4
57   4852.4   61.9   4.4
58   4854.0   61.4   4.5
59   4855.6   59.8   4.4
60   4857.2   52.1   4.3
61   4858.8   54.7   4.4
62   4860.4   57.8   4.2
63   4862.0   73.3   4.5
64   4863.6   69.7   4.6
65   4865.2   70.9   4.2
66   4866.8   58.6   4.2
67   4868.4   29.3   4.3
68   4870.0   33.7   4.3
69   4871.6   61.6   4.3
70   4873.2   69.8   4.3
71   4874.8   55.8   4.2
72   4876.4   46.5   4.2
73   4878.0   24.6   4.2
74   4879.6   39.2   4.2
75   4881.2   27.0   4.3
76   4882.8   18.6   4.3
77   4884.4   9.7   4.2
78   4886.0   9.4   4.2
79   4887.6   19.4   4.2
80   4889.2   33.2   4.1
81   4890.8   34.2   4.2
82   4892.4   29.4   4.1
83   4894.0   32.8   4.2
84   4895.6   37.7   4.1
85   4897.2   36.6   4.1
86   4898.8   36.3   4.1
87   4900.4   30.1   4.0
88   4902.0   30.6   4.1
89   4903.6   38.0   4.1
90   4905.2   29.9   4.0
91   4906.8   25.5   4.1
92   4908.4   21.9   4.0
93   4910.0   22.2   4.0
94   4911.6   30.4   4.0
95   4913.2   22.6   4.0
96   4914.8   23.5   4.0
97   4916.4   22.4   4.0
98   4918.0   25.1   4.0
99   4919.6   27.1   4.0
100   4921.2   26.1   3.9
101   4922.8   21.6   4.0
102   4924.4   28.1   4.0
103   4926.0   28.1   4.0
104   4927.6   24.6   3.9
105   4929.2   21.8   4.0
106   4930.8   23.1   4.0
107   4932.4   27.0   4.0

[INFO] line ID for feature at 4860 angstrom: C IV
